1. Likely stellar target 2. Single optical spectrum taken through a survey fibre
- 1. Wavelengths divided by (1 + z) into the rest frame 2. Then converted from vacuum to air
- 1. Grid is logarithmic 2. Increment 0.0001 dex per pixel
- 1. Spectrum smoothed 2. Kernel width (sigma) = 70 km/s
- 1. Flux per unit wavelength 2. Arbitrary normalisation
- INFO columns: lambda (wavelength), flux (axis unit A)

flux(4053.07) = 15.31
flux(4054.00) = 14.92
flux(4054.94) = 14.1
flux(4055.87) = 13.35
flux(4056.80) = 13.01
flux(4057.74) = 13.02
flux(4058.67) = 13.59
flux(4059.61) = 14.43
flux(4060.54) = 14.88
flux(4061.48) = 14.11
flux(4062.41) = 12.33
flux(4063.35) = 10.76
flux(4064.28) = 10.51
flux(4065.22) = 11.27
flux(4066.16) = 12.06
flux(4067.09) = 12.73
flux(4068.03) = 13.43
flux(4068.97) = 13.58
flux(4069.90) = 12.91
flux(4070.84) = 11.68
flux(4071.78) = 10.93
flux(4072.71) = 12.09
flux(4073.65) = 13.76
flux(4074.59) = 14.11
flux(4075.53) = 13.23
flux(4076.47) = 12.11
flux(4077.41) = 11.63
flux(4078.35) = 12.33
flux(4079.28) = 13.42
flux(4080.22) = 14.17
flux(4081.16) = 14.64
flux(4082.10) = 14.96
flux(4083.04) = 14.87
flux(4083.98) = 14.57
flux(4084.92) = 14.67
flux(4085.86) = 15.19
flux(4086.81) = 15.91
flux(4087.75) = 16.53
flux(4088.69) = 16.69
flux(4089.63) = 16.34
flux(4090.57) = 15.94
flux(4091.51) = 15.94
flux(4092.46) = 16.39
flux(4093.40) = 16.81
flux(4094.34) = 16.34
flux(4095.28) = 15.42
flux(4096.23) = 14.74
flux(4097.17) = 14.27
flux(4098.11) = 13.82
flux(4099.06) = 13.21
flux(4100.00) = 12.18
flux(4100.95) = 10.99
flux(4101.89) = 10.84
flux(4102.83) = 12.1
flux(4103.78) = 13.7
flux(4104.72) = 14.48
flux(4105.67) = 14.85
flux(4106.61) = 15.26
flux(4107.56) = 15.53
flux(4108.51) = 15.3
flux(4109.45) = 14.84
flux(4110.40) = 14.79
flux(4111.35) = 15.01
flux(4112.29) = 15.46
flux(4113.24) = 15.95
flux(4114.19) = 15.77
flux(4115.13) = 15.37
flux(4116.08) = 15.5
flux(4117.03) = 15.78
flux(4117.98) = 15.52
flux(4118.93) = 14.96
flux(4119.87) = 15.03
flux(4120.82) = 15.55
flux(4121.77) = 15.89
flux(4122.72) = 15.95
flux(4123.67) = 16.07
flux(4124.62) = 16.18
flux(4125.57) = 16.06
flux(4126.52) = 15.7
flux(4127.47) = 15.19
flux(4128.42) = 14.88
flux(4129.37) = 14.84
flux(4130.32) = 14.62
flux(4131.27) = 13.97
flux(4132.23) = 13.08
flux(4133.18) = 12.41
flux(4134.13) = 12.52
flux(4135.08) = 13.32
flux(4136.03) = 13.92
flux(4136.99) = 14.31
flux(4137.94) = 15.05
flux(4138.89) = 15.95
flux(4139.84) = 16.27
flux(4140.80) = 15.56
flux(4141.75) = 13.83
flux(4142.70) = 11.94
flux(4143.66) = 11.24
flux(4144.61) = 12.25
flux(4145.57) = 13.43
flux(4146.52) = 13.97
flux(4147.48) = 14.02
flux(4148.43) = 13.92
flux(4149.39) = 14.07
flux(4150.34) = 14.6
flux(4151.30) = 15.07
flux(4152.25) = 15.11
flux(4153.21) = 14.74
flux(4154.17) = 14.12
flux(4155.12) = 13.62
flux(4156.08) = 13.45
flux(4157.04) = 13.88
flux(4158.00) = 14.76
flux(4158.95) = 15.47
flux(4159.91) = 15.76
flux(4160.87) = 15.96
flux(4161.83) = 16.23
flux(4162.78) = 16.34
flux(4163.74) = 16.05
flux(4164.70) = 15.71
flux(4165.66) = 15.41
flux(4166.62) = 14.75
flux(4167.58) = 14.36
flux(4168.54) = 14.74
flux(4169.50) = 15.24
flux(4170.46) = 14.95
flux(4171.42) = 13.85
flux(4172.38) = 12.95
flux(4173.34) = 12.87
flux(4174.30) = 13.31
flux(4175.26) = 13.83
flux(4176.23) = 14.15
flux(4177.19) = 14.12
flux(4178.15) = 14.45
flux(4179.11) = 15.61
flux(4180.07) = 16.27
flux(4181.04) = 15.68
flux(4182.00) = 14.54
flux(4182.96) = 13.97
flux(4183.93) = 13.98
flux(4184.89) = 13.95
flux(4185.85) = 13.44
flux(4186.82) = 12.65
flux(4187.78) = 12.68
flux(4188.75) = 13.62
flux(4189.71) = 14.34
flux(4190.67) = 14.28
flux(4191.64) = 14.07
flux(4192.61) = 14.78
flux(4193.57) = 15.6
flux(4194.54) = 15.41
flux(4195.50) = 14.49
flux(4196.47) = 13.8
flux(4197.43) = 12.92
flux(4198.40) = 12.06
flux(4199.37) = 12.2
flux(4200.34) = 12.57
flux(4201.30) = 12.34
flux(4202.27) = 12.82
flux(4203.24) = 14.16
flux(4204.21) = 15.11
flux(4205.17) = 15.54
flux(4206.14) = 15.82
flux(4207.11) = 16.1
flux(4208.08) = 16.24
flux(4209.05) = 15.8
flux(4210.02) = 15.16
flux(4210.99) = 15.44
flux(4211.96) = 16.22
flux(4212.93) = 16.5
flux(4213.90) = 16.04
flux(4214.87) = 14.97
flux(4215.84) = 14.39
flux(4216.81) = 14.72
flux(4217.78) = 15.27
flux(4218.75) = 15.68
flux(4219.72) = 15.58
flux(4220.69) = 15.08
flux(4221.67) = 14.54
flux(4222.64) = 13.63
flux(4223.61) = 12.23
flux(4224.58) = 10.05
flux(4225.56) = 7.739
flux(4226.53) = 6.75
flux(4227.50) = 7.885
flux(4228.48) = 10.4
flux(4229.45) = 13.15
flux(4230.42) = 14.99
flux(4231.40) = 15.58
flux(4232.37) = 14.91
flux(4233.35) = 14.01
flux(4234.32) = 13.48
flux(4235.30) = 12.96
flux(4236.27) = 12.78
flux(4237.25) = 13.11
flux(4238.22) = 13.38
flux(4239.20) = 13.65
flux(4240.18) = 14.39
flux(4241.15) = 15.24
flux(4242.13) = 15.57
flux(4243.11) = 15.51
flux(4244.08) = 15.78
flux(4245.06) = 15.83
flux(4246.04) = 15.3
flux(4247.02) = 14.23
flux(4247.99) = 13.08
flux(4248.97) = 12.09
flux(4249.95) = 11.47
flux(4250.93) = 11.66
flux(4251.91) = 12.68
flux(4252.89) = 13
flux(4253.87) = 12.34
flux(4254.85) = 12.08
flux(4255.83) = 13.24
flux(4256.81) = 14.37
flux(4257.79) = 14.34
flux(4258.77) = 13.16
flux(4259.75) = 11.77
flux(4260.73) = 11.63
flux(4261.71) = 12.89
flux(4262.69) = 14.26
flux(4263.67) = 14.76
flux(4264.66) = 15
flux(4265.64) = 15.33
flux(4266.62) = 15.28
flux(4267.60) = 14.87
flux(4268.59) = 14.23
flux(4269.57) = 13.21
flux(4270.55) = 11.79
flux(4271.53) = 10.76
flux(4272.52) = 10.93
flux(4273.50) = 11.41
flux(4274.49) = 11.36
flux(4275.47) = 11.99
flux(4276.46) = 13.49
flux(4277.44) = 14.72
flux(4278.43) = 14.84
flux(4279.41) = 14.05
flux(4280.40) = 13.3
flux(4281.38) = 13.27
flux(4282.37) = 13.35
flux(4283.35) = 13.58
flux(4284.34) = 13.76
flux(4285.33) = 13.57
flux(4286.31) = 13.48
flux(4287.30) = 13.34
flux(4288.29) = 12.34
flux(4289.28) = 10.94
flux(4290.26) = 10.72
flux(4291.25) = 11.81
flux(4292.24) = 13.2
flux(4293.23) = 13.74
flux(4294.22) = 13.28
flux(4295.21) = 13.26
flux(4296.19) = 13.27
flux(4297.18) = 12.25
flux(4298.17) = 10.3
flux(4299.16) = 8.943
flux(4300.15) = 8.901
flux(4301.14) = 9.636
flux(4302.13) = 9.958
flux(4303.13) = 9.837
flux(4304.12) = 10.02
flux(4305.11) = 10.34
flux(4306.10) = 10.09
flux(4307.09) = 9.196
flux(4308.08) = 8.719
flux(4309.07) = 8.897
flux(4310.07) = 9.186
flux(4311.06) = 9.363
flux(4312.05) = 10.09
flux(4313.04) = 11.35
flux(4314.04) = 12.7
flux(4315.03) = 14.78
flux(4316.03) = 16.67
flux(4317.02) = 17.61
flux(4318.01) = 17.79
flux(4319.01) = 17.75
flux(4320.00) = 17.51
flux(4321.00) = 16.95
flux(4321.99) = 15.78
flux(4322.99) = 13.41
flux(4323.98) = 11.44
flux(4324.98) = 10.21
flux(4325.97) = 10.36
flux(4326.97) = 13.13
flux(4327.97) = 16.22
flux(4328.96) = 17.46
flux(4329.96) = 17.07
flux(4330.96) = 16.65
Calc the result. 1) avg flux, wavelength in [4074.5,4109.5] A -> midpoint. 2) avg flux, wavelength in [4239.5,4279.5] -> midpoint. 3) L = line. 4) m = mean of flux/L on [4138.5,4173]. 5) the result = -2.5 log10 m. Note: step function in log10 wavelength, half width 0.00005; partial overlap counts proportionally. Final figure -0.03 mag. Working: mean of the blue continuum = 14.4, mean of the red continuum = 13.5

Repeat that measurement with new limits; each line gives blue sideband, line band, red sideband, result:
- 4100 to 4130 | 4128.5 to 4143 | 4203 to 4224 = 0.06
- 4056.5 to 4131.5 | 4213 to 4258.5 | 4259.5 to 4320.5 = -0.03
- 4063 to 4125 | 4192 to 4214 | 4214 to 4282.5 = -0.08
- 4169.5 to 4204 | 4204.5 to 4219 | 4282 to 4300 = -0.15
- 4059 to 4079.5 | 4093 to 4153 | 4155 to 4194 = -0.07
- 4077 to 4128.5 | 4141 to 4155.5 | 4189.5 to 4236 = 0.06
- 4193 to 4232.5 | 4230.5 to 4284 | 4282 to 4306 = -0.07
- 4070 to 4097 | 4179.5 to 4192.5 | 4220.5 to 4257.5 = -0.04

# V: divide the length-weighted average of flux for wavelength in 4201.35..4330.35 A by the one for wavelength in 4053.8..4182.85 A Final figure 0.9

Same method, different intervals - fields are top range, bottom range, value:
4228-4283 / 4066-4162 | 0.94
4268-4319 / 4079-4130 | 0.81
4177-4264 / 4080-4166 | 0.94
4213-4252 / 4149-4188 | 0.93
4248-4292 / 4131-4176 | 0.91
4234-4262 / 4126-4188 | 0.94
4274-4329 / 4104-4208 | 0.87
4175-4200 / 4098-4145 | 0.97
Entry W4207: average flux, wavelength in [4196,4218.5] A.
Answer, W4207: 14.6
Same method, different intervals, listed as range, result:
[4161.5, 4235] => 14.1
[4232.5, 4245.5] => 14.3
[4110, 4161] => 14.6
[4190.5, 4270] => 13.8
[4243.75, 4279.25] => 13.3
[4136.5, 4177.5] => 14.4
